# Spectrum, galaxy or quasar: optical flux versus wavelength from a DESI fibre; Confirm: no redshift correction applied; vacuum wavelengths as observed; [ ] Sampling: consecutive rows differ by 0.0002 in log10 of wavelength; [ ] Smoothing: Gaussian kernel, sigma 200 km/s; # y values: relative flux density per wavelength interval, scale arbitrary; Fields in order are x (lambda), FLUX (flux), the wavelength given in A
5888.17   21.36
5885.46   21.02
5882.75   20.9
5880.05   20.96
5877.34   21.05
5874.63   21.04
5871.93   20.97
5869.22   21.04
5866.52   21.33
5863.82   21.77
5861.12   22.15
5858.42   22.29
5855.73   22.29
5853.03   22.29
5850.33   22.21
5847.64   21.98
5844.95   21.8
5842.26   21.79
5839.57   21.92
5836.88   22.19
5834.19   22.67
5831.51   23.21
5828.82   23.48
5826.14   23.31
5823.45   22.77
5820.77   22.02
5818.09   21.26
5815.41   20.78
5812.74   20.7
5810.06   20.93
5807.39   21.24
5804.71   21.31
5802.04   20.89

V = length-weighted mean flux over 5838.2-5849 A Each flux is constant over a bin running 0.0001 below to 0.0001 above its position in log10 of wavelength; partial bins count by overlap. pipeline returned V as 21.9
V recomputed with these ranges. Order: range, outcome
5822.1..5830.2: 23.2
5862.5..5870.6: 21.4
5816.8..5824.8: 22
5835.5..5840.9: 22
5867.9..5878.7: 21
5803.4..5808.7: 21.3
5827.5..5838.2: 22.9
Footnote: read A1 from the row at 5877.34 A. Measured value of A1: 21.05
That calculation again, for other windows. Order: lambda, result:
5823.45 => 22.77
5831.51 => 23.21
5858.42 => 22.29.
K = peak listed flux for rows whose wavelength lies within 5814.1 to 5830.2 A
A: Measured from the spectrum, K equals 23.48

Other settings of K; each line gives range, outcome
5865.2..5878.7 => 21.33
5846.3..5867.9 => 22.29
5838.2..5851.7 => 22.21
